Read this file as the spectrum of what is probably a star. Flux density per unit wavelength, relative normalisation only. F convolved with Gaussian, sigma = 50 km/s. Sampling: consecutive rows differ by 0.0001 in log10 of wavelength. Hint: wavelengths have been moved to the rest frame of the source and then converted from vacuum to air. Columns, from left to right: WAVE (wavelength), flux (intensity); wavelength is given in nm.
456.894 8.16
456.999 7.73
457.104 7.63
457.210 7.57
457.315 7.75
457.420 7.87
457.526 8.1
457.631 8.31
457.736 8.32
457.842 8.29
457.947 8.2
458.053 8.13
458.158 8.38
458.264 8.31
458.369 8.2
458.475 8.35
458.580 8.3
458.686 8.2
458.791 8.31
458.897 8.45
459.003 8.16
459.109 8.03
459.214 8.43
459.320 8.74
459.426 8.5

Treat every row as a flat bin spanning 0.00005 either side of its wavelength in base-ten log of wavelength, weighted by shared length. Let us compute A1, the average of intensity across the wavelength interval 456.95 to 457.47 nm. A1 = 7.71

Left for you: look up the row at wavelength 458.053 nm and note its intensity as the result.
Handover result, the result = 8.13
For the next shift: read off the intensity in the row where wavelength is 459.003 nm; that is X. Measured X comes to 8.16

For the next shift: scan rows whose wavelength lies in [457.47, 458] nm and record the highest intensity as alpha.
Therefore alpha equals 8.32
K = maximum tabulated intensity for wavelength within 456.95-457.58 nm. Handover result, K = 8.1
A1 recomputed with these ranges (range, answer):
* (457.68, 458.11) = 8.24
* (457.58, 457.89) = 8.3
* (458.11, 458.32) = 8.34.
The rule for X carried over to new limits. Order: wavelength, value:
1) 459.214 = 8.43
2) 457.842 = 8.29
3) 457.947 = 8.2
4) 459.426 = 8.5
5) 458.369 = 8.2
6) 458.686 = 8.2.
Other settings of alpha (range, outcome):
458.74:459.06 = 8.45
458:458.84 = 8.38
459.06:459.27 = 8.43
